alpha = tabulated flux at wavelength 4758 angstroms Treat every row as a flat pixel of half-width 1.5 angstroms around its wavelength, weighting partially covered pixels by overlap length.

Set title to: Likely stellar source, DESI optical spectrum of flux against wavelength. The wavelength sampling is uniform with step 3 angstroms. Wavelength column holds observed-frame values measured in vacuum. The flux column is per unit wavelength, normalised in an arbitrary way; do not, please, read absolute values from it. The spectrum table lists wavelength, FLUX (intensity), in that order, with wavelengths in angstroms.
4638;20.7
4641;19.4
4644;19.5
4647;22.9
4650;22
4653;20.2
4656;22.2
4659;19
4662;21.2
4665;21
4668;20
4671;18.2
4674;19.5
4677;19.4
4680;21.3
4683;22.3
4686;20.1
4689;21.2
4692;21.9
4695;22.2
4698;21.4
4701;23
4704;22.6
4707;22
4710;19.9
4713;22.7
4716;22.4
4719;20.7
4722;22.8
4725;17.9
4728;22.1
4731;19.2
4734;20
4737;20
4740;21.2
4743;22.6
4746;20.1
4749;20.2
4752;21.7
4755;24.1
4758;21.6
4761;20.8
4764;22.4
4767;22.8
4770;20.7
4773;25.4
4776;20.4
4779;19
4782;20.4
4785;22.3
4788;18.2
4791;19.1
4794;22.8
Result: 21.6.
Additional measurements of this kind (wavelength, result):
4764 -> 22.4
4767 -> 22.8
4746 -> 20.1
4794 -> 22.8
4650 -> 22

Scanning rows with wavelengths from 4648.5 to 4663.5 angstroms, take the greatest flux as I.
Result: 22.2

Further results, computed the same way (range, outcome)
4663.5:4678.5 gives 21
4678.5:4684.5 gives 22.3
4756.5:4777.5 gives 25.4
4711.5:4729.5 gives 22.8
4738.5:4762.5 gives 24.1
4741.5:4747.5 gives 22.6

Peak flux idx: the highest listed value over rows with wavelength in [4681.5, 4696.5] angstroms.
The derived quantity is 22.3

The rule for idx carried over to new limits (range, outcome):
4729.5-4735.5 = 20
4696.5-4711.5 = 23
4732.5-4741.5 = 21.2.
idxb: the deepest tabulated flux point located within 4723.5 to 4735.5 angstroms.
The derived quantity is 17.9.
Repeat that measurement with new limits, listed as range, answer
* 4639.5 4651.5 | 19.4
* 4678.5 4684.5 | 21.3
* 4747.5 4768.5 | 20.2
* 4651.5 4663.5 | 19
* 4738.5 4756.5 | 20.1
